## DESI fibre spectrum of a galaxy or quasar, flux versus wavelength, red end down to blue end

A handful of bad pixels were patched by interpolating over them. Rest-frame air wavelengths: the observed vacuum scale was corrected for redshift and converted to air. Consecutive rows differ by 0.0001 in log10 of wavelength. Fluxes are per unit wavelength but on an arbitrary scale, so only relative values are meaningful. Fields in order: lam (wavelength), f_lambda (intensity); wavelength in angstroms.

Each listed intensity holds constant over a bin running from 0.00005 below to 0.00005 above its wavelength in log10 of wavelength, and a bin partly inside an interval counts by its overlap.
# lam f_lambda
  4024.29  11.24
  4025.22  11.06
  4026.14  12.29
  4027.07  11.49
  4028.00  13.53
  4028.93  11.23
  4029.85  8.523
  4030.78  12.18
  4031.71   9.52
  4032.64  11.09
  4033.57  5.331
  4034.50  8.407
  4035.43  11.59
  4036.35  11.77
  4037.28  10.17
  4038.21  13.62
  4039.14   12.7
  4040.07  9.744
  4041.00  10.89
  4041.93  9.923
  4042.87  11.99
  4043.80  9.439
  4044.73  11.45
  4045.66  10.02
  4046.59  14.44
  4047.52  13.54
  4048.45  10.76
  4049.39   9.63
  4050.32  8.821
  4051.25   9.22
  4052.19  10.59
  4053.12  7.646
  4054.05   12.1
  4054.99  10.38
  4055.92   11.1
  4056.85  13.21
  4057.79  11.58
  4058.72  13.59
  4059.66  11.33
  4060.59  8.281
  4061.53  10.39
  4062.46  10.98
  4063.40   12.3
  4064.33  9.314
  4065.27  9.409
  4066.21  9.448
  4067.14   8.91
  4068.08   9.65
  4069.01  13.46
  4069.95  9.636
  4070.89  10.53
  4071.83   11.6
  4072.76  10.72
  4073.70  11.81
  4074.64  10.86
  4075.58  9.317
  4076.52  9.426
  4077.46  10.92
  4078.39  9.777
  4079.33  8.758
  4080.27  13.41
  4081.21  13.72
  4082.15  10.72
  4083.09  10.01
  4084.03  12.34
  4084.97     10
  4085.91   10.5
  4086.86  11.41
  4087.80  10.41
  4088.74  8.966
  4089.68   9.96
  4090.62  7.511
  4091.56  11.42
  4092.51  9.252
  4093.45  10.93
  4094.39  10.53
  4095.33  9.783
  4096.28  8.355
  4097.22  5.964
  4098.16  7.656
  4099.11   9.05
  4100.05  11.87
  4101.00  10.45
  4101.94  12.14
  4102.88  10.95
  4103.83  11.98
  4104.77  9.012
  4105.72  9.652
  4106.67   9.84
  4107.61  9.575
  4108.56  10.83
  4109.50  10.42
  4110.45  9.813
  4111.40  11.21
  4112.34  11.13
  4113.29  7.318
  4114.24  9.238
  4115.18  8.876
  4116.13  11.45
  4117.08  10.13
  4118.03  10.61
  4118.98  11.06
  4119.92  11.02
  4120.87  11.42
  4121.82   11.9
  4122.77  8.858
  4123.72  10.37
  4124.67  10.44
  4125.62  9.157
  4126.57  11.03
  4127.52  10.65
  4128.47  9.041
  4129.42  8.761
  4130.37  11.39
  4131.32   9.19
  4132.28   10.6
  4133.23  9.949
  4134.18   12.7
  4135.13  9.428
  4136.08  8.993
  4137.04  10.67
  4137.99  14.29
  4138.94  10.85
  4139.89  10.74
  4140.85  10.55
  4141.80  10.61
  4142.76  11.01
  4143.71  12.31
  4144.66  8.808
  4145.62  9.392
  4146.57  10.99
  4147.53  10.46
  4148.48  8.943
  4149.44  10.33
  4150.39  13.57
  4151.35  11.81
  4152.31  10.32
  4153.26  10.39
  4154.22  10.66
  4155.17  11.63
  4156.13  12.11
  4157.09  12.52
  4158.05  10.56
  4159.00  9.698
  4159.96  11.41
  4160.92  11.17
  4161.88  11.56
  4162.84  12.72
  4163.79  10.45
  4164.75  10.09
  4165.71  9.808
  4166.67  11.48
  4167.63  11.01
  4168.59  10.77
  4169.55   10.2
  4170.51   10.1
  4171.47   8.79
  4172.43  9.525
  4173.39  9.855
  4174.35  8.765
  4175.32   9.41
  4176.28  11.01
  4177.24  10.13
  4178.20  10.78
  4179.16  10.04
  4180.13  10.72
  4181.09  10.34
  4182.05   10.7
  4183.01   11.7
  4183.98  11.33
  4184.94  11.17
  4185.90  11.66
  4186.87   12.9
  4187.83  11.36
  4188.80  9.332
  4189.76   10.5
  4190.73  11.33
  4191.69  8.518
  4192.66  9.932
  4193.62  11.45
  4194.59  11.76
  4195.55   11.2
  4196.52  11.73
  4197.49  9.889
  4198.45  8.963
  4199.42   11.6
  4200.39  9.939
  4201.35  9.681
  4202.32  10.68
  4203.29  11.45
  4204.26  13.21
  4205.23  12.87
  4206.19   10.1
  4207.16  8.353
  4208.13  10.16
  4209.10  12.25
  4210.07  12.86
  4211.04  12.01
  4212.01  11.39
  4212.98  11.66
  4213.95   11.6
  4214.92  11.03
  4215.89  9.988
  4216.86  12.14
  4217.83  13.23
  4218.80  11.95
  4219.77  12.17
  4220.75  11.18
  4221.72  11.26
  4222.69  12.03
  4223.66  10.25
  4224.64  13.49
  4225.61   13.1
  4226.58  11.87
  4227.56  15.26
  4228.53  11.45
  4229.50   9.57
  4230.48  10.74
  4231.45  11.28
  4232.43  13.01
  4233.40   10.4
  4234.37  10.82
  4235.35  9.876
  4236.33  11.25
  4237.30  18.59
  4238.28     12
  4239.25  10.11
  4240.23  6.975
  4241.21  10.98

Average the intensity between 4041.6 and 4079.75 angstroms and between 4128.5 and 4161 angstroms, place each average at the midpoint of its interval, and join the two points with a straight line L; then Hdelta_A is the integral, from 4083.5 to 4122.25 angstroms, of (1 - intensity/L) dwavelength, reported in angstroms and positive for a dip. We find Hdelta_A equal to 2.0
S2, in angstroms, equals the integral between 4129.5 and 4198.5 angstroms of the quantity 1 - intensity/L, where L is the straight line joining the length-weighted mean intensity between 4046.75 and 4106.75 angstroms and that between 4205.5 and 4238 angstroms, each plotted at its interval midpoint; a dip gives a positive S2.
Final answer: 3.06 angstroms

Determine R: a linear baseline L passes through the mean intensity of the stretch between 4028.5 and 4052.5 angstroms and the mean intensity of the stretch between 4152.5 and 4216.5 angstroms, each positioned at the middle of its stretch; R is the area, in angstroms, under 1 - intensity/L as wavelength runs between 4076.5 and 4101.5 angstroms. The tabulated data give 1.3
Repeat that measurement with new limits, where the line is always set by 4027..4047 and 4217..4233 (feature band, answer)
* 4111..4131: 1.98 angstroms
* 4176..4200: 1.96 angstroms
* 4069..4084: 0.27 angstroms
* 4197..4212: 1.15 angstroms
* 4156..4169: 0.60 angstroms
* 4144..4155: 0.91 angstroms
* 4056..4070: 0.24 angstroms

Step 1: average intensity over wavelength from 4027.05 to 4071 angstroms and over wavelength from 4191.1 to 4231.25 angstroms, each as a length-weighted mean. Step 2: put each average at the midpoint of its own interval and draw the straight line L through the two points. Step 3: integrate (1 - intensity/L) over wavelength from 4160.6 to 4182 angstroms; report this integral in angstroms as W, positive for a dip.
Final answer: 1.5 angstroms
